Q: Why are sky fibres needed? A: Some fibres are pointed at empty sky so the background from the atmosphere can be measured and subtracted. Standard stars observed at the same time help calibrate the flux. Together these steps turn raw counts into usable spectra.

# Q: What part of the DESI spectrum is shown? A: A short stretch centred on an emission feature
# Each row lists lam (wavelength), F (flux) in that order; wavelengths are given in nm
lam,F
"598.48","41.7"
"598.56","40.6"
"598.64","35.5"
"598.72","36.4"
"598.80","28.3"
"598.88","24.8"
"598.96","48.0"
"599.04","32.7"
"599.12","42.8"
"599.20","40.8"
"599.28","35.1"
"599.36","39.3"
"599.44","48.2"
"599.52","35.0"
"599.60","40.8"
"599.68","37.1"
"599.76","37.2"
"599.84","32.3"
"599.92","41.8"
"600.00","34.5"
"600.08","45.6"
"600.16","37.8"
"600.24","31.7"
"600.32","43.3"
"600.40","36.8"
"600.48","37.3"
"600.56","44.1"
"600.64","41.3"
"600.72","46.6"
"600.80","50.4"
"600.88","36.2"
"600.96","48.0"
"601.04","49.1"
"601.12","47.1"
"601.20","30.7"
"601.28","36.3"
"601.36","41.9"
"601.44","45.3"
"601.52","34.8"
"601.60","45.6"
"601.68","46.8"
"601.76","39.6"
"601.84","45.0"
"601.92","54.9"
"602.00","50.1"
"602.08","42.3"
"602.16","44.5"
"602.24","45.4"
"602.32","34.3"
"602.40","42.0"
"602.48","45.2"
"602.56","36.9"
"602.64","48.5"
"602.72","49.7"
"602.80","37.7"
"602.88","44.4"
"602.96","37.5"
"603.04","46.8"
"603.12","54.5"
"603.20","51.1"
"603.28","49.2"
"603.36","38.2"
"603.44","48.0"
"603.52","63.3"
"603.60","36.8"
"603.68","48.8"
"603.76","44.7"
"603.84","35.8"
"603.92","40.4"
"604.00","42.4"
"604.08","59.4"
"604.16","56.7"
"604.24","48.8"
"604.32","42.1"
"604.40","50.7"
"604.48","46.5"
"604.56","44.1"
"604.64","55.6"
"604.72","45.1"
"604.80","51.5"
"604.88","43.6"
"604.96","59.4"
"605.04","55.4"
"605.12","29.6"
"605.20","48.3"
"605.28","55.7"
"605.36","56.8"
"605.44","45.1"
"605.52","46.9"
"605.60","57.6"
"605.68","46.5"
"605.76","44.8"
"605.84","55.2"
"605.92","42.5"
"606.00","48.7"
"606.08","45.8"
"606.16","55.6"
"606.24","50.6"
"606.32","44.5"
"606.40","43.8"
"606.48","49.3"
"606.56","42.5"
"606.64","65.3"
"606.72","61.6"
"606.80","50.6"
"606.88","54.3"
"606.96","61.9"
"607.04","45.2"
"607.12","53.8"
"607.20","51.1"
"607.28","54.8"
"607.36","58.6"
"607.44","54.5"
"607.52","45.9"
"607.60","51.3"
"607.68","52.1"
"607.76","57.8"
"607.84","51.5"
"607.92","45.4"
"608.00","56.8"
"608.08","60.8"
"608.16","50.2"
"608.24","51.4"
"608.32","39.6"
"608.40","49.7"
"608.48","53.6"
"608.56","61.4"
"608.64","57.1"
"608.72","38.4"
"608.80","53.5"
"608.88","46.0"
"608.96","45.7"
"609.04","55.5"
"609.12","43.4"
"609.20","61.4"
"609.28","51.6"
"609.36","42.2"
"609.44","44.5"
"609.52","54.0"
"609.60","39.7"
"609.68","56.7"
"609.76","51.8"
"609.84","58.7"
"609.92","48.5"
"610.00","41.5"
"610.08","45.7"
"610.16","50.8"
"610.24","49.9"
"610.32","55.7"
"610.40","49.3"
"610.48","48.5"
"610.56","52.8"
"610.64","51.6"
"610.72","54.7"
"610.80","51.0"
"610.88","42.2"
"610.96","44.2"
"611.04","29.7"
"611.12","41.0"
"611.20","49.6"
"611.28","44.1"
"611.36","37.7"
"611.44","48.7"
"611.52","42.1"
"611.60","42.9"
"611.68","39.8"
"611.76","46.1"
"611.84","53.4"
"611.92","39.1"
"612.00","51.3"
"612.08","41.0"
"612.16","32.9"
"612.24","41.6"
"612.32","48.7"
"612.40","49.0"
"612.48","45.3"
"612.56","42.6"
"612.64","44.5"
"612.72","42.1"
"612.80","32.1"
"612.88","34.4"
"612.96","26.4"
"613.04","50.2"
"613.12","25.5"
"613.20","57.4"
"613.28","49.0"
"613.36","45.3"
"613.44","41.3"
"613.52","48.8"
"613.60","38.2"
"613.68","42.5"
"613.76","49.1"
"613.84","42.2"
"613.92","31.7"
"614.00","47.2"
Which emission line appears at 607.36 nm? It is C III]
